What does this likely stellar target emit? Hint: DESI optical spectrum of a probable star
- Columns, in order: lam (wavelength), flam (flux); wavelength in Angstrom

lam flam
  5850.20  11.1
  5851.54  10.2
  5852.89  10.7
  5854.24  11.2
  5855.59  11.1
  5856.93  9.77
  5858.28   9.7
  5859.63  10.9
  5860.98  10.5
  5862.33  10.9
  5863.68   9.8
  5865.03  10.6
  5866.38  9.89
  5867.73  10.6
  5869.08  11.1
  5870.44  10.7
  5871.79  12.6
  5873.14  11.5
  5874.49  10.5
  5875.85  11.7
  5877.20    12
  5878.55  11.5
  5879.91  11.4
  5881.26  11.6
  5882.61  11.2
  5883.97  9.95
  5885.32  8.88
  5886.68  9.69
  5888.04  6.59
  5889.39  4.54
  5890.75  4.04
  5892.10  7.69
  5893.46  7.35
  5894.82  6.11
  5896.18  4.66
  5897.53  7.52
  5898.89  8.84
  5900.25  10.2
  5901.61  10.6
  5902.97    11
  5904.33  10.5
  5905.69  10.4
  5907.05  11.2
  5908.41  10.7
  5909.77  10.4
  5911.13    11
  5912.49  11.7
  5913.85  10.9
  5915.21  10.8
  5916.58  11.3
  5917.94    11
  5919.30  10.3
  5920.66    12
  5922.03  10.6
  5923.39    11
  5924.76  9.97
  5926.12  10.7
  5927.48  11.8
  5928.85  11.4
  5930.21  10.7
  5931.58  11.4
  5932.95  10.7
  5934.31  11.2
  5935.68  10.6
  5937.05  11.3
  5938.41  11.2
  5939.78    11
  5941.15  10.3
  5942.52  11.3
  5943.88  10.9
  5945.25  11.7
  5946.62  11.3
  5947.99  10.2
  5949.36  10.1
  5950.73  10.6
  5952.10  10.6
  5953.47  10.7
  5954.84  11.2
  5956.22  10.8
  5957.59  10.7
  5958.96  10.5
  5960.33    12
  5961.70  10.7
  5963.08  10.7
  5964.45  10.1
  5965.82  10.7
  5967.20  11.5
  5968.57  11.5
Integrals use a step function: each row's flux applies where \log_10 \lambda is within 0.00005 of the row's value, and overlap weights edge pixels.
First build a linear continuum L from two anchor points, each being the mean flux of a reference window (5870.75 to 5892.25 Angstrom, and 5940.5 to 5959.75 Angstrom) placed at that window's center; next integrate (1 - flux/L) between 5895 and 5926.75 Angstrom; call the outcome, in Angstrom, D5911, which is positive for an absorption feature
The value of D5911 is -0.1 Angstrom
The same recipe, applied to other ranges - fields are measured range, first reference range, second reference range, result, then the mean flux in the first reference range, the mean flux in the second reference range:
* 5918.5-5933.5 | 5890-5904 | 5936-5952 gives -1.92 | 7.85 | 10.9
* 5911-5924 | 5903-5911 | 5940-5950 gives -0.40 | 10.7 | 10.8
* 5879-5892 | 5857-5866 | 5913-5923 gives 2.39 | 10.3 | 11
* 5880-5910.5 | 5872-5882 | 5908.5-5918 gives 6.48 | 11.5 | 11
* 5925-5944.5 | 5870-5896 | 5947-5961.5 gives -1.22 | 9.34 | 10.8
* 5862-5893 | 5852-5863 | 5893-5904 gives -1.21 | 10.6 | 8.37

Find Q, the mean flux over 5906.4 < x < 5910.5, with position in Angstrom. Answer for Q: 10.8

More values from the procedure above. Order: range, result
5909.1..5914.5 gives 11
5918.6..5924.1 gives 11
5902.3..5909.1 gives 10.8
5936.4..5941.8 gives 11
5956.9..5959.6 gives 10.6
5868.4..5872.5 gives 11.5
